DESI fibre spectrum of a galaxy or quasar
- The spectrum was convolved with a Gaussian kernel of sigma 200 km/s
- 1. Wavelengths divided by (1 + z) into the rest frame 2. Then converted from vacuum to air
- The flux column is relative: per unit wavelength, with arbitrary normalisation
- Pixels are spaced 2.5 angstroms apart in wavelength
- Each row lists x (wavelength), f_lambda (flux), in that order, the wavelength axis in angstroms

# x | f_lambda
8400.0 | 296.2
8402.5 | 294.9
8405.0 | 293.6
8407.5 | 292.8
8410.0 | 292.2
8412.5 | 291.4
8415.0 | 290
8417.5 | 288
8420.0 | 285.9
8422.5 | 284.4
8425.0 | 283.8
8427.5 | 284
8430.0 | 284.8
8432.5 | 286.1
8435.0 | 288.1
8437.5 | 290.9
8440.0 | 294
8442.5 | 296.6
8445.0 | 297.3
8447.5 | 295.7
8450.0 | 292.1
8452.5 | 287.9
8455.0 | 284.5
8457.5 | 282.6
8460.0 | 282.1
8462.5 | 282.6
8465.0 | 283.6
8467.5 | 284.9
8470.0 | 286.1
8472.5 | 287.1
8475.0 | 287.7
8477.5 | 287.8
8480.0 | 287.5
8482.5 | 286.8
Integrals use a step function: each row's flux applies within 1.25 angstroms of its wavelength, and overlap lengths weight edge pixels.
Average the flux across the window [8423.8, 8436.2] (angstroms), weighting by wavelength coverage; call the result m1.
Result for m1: 285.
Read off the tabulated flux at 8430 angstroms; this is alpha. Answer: 284.8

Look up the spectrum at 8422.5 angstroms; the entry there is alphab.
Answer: 284.4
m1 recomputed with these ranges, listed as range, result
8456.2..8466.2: 283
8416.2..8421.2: 287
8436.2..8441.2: 292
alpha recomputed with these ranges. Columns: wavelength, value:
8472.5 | 287.1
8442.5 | 296.6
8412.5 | 291.4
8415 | 290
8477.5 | 287.8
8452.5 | 287.9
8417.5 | 288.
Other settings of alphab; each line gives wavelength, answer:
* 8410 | 292.2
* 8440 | 294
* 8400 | 296.2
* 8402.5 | 294.9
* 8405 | 293.6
